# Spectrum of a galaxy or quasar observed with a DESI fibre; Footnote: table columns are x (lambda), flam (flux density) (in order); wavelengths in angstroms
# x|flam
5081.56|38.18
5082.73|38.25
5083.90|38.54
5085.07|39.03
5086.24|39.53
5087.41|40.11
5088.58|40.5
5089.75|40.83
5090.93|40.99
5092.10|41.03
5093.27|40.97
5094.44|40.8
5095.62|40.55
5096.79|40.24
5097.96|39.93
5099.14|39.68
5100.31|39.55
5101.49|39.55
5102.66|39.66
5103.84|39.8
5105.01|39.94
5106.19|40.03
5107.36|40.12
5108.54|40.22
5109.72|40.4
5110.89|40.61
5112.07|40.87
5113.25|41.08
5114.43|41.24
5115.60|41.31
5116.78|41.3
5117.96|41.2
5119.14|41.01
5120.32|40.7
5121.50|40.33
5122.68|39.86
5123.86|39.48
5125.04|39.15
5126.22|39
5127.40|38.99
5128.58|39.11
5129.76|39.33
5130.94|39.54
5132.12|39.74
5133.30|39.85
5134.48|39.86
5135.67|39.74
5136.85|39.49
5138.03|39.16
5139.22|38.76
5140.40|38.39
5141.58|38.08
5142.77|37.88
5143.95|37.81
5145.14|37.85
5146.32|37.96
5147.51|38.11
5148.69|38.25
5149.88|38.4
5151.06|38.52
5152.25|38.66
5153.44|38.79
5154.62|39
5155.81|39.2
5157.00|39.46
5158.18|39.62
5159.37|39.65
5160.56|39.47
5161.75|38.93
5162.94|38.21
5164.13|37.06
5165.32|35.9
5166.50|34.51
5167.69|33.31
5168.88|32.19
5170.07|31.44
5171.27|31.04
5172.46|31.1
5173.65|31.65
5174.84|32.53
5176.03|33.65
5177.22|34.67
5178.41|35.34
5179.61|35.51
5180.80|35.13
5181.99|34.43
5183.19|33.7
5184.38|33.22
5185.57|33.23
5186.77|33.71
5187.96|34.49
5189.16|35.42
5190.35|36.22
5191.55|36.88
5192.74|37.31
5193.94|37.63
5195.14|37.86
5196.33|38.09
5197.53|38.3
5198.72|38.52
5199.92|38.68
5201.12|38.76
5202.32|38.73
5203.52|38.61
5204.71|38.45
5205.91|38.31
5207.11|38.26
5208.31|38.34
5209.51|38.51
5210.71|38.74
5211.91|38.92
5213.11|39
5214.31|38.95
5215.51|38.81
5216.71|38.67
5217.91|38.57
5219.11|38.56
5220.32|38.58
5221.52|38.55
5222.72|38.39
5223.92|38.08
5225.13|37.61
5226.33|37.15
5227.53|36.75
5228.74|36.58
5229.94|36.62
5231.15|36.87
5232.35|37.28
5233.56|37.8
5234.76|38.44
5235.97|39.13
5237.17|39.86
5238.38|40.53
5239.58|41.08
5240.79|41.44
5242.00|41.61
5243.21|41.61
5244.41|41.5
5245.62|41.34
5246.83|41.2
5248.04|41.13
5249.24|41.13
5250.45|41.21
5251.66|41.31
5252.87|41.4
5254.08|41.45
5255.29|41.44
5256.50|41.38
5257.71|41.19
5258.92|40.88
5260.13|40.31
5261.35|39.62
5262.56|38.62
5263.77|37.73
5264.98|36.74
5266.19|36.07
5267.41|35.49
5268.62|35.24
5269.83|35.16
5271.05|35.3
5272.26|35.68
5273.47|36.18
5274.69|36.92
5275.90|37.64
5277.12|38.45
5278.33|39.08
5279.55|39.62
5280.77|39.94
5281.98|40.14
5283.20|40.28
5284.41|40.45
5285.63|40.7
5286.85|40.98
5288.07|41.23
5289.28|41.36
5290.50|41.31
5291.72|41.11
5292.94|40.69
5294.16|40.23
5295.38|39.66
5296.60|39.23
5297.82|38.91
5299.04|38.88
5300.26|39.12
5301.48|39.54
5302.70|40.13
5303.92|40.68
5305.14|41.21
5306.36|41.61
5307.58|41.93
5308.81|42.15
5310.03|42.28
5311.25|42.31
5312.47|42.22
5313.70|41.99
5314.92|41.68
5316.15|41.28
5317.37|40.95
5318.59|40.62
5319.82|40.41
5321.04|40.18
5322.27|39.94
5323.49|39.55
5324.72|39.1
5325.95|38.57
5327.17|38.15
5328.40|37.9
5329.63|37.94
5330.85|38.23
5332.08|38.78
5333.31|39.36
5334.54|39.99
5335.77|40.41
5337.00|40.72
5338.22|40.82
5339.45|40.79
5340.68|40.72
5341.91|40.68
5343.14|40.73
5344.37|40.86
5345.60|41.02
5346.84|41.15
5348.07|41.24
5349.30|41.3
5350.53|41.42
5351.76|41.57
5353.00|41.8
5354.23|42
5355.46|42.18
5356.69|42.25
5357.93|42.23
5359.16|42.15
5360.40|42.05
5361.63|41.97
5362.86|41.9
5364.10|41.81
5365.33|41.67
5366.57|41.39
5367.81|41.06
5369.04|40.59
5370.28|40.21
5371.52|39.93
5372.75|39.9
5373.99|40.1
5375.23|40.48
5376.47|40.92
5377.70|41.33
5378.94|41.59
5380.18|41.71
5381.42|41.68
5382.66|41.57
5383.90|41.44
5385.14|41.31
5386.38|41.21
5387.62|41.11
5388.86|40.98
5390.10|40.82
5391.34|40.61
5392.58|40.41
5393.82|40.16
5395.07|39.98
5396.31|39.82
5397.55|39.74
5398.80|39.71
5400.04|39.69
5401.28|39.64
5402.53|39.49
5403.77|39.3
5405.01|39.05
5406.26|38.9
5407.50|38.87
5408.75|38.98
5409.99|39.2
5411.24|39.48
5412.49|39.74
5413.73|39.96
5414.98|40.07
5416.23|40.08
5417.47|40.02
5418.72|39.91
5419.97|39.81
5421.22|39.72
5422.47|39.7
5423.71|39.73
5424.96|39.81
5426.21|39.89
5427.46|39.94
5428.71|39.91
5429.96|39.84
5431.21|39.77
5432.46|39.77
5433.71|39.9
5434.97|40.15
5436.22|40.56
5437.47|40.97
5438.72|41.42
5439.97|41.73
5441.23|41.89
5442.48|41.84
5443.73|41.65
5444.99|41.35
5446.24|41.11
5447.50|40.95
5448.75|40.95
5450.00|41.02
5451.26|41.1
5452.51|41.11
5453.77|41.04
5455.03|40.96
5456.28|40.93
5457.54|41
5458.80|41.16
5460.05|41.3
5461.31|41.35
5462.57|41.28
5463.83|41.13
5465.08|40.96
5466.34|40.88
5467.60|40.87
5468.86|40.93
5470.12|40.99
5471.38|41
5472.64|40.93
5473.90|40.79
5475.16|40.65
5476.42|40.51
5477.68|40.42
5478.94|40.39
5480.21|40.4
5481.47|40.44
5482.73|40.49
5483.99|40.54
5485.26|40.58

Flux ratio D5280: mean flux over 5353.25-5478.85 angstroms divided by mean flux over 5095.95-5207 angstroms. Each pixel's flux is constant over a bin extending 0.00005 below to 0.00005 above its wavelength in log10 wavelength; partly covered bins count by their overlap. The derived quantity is 1.1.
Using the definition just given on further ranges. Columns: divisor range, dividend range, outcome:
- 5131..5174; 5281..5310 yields 1.08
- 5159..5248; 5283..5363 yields 1.09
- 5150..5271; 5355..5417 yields 1.08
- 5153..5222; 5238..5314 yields 1.09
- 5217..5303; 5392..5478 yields 1.03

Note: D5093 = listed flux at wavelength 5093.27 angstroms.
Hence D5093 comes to 40.97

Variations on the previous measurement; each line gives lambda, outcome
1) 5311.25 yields 42.31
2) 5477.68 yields 40.42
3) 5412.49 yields 39.74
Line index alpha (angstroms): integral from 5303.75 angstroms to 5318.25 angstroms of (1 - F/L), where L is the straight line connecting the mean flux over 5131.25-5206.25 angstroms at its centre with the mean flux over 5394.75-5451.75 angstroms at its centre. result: -1.1 angstroms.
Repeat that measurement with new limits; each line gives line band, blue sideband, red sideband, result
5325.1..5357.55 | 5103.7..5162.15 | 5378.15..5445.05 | -0.27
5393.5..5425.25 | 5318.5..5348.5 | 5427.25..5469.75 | 0.73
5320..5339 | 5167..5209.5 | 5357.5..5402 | 0.08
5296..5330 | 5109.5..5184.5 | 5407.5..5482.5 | -0.85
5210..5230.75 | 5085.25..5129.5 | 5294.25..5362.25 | 1.18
